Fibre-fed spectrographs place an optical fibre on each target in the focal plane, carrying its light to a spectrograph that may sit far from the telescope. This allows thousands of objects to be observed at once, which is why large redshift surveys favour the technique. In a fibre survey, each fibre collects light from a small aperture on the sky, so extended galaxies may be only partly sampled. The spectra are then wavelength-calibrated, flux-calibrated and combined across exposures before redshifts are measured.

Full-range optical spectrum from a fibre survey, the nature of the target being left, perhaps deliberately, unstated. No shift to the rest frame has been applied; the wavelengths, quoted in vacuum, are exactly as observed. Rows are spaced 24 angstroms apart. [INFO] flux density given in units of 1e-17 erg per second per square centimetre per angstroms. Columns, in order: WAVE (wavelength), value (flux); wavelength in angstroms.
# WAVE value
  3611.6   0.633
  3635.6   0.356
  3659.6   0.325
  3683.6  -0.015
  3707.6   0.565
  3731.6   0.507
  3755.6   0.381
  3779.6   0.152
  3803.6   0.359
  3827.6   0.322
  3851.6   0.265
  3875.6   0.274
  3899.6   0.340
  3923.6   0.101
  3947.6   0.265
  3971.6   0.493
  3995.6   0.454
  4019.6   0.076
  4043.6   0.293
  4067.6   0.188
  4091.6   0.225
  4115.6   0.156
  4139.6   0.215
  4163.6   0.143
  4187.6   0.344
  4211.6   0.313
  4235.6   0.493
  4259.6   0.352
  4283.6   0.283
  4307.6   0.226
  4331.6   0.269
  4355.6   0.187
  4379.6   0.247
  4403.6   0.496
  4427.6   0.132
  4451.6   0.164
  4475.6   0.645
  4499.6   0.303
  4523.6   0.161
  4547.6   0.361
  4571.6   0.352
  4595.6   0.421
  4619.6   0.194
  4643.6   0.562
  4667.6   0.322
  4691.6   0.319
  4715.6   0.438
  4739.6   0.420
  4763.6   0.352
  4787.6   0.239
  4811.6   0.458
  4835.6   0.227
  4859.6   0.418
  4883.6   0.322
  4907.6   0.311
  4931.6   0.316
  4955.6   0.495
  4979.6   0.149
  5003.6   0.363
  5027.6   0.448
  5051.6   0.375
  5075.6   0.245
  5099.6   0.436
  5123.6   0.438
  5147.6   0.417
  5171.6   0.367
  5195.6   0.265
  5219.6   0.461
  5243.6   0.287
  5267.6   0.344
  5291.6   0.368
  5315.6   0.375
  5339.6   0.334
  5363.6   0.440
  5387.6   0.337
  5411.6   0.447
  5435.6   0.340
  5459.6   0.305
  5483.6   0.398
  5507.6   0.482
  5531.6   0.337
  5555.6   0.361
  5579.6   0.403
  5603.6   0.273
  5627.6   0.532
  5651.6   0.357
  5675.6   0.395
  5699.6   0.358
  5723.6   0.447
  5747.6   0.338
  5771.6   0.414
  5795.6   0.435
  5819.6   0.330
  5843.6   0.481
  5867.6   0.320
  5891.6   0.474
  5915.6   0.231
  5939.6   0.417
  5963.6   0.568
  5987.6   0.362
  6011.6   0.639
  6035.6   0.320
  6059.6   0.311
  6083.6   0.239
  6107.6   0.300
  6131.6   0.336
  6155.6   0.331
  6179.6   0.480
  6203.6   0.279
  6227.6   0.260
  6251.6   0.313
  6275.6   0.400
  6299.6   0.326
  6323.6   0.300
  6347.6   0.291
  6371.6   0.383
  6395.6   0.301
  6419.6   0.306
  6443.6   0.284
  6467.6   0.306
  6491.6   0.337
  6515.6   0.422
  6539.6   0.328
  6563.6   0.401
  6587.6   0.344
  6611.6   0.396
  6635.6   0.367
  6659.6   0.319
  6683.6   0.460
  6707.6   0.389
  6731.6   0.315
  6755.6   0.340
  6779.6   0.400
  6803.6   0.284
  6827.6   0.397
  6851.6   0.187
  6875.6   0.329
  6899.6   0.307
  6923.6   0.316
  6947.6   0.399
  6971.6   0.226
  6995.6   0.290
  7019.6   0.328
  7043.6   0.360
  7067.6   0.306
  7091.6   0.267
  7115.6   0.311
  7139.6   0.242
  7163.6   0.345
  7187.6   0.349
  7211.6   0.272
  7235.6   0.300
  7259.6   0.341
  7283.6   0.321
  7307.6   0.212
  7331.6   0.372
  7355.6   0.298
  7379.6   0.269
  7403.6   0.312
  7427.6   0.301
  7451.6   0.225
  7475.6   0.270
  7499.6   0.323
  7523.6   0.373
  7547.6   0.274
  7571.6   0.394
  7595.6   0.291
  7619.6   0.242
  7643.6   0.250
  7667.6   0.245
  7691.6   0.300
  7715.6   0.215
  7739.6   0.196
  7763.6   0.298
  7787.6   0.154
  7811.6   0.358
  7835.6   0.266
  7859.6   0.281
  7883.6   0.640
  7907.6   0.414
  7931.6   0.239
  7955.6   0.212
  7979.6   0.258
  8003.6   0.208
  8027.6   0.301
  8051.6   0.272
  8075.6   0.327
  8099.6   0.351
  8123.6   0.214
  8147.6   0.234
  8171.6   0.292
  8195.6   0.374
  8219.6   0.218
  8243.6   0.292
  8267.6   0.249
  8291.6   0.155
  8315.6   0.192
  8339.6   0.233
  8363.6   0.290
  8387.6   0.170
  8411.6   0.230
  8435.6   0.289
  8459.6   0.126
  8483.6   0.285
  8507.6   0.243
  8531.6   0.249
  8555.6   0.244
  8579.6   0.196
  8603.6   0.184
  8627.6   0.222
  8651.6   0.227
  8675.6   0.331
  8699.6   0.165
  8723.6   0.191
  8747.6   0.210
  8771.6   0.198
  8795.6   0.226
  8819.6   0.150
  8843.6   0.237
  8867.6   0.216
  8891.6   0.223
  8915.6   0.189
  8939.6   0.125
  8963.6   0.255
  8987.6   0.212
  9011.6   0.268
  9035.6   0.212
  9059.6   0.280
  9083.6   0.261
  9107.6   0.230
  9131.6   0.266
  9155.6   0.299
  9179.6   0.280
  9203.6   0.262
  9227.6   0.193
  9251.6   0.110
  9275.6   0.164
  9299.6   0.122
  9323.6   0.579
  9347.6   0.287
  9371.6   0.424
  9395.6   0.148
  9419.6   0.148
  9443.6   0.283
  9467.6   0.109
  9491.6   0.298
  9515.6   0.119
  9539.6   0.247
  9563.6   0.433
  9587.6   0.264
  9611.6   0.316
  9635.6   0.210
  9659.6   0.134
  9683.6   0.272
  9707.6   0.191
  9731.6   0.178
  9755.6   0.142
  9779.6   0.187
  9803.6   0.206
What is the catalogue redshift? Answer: 0.203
